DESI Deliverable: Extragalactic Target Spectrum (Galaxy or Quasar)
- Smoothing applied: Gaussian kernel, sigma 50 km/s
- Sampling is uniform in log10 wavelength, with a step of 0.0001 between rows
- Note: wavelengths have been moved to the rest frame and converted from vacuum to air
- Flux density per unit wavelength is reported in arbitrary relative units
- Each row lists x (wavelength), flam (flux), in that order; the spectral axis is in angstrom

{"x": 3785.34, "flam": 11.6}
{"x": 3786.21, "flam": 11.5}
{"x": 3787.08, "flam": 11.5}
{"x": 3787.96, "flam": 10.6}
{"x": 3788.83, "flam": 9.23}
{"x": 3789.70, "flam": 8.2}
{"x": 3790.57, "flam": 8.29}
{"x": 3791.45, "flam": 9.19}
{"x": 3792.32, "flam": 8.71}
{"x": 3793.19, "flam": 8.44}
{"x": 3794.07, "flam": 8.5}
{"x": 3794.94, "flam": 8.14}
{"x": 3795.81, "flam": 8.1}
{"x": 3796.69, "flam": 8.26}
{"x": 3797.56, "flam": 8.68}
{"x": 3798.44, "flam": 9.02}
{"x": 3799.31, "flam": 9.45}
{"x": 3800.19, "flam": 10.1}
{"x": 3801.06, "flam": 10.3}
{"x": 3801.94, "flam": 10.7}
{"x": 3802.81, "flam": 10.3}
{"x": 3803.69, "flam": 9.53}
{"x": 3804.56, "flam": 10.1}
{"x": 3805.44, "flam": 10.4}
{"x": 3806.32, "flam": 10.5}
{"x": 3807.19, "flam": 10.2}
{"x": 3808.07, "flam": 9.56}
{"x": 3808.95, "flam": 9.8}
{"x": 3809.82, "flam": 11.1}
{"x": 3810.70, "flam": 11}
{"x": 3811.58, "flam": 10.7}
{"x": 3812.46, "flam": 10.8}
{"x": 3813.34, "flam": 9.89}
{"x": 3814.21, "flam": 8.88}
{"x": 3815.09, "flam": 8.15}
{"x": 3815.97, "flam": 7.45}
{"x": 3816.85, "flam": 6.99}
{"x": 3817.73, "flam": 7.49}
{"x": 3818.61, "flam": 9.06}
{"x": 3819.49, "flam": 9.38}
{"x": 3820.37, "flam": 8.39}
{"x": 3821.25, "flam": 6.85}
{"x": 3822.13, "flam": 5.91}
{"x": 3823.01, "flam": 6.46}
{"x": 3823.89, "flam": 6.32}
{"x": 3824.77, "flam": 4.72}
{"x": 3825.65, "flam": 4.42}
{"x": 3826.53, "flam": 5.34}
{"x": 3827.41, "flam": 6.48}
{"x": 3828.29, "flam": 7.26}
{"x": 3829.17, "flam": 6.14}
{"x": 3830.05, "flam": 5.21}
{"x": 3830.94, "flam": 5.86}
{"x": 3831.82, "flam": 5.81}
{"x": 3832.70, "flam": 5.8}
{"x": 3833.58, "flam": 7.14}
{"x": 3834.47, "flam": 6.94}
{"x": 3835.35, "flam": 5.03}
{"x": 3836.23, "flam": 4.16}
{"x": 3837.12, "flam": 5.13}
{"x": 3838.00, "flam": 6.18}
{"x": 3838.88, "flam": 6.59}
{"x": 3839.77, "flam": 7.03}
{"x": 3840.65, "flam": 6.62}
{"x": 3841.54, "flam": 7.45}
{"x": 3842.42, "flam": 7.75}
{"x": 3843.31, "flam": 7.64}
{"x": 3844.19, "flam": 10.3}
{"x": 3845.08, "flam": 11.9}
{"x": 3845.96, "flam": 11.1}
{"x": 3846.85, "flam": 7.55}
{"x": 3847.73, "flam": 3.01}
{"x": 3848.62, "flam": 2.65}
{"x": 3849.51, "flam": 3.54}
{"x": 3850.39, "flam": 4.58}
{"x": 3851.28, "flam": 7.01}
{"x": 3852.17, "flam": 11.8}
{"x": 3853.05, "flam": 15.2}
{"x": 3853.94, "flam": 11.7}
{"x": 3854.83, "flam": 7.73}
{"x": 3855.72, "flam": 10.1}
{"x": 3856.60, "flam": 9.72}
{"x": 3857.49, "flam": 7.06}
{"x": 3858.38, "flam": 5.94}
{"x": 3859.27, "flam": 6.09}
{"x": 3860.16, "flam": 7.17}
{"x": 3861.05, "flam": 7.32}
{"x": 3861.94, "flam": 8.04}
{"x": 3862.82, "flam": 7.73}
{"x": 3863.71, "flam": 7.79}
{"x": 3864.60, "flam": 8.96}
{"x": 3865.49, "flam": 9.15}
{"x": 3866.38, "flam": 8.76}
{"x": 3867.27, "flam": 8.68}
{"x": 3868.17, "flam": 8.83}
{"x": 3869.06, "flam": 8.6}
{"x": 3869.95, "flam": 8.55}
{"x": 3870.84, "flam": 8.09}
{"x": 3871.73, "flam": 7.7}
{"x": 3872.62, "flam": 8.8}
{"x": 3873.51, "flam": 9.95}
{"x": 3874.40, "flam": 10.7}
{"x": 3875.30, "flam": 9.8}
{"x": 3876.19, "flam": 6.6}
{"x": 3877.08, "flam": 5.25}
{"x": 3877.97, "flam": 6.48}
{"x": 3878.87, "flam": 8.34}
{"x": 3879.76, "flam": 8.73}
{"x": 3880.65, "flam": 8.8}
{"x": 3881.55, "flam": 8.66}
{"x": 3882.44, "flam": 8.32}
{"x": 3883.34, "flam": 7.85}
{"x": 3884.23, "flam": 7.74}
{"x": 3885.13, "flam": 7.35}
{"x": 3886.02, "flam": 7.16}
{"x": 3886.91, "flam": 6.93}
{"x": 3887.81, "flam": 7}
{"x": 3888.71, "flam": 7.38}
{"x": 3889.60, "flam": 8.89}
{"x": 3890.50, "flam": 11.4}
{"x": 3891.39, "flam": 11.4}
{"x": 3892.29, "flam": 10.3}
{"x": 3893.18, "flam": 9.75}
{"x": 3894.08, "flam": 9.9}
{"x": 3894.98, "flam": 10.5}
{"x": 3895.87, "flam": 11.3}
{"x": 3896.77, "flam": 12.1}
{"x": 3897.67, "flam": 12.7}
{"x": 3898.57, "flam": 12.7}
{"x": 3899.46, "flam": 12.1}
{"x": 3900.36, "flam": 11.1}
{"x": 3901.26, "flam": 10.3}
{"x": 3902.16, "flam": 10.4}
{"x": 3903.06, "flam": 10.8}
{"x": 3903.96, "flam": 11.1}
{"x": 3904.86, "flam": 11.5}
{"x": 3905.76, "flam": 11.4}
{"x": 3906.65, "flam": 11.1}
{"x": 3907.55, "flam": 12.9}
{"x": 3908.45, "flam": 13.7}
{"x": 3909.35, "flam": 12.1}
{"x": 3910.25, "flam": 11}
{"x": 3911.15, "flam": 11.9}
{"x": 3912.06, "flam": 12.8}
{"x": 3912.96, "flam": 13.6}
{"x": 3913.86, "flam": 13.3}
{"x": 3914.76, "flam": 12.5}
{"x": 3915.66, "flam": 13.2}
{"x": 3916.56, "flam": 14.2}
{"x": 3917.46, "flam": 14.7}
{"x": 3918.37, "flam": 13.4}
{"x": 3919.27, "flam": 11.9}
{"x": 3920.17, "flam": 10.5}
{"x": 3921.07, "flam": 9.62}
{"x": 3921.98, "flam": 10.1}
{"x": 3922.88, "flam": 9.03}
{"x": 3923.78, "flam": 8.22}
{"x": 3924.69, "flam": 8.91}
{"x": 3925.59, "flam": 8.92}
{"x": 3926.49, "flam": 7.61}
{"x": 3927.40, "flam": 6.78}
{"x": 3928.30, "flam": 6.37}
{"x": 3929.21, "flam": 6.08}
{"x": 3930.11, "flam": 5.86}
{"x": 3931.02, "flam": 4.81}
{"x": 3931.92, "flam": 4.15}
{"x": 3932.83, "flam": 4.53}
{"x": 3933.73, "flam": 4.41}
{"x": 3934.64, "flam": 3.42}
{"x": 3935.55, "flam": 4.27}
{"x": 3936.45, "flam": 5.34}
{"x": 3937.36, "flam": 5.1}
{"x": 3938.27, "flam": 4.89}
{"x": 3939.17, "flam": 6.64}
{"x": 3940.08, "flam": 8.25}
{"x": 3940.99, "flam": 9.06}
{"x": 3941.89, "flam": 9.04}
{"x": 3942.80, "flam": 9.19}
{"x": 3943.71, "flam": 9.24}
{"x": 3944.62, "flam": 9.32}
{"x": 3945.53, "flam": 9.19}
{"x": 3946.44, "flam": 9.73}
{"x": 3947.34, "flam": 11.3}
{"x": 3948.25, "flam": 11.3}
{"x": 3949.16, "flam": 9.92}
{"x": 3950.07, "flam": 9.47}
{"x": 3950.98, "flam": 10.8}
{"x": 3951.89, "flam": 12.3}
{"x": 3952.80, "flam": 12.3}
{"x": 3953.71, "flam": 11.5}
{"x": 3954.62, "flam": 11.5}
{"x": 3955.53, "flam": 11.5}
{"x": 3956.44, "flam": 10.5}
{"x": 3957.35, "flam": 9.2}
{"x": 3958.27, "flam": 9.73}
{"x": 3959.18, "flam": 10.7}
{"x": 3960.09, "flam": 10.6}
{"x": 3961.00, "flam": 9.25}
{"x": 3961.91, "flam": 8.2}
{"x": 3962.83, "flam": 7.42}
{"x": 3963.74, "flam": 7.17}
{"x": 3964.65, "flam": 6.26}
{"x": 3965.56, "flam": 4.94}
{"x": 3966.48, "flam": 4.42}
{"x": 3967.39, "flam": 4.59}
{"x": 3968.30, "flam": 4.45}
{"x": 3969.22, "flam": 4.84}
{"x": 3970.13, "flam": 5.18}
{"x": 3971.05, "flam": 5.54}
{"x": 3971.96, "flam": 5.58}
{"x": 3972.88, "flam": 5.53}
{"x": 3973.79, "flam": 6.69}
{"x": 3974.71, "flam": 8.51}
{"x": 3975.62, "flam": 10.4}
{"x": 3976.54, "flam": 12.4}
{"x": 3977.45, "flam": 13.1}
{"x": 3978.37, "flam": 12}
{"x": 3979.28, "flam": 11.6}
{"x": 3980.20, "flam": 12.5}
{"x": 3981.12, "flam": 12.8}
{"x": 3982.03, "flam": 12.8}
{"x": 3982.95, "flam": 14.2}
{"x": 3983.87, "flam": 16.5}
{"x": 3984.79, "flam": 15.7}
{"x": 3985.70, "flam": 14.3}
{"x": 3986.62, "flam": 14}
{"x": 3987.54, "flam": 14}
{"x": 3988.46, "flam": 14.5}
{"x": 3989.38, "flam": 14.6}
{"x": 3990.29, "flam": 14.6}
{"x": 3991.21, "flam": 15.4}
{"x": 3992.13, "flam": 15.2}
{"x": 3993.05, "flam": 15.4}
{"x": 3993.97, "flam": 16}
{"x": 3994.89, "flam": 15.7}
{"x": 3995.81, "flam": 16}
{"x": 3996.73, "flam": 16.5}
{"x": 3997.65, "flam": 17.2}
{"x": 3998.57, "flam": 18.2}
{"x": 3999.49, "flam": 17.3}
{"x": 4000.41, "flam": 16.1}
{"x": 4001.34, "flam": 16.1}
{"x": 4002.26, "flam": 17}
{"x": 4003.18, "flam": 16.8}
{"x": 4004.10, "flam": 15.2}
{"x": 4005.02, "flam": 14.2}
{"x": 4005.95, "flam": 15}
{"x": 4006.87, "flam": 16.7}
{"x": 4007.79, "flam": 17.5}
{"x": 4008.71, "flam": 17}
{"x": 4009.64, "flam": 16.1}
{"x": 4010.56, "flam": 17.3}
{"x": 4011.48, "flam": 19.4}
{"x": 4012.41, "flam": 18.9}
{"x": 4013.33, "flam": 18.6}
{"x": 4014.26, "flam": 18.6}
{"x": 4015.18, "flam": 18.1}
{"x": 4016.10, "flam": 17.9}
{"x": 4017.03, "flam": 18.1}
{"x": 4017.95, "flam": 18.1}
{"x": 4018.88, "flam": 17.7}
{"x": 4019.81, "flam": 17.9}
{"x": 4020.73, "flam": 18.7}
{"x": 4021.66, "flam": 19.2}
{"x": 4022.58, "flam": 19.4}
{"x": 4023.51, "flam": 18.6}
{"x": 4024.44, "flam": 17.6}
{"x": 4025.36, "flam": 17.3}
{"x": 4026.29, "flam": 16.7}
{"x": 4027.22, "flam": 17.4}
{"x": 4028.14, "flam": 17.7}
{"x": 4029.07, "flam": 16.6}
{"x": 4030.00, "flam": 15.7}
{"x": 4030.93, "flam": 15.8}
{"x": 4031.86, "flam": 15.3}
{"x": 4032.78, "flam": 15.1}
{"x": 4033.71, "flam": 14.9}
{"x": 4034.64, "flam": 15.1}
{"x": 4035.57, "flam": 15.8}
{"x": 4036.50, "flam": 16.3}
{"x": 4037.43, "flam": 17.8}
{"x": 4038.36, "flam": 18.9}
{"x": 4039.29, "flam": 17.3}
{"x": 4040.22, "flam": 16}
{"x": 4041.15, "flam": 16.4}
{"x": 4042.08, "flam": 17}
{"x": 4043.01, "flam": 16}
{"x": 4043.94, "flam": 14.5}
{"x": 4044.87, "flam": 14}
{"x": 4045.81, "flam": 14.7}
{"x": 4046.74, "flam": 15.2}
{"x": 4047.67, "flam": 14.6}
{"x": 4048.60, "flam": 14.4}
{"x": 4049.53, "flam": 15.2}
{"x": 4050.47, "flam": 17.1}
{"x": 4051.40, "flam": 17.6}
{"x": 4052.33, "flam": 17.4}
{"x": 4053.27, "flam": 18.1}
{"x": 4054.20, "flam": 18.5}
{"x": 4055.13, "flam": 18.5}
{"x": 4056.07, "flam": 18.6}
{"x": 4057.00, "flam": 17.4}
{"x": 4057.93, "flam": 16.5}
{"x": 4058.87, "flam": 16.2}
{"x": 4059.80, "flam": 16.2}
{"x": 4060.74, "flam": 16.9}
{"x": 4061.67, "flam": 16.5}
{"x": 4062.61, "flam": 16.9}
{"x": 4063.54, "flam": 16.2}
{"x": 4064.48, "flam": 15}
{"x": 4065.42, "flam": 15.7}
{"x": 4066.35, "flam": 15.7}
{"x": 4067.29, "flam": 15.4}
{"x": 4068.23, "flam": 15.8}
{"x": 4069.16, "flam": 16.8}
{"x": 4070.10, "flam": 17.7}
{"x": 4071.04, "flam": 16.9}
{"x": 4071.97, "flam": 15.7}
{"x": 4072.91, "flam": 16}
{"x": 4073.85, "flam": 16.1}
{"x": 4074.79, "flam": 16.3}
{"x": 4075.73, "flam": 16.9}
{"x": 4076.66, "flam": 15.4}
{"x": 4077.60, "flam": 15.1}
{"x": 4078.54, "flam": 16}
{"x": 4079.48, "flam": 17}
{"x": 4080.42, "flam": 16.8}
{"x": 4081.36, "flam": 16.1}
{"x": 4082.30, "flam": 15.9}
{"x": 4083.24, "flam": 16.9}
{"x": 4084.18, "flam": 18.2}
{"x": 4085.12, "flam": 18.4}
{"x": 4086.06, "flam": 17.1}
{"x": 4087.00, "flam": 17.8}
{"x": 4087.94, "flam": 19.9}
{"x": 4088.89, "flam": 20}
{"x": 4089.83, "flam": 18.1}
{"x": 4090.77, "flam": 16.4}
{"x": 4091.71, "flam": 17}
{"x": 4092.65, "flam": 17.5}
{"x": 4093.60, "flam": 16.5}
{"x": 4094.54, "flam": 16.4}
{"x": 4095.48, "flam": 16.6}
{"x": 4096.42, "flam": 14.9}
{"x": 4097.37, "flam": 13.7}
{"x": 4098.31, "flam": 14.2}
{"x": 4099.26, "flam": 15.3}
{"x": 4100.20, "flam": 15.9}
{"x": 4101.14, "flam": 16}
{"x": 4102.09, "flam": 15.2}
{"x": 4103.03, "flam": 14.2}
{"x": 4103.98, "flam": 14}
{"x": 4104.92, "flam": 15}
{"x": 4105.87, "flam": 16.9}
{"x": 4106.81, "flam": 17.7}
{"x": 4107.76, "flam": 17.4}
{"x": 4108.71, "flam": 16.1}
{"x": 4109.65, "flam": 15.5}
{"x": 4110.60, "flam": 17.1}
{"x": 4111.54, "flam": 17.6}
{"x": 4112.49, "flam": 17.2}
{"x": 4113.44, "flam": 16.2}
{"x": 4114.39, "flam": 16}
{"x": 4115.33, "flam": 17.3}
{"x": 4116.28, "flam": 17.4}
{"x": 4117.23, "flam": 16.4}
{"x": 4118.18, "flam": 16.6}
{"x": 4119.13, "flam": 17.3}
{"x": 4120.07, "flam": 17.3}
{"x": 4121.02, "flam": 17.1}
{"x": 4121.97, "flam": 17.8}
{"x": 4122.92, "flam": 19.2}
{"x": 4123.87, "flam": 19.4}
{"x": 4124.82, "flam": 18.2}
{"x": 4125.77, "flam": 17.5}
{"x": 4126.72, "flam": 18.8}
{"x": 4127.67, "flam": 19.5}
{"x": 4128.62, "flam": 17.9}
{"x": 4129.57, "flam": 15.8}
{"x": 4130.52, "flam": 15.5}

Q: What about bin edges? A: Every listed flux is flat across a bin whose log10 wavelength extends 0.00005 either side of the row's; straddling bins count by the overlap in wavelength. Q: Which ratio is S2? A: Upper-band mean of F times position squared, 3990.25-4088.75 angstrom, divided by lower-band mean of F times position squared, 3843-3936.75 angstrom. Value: 1.98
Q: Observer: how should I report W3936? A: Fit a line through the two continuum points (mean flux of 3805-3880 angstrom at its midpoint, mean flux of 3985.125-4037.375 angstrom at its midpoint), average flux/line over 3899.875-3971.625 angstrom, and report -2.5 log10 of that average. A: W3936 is 0.34 mag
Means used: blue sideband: 7.84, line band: 9.13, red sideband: 16.6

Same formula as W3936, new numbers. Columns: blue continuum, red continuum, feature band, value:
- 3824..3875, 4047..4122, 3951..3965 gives 0.173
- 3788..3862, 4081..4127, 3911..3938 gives 0.251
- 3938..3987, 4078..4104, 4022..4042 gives -0.249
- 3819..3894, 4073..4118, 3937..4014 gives 0.031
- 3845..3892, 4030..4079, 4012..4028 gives -0.226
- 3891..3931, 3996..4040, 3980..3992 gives 0.064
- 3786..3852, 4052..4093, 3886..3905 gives 0.034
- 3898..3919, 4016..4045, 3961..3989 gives 0.468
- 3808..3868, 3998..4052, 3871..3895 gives 0.154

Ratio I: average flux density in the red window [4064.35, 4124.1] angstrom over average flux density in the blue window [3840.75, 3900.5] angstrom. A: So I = 1.92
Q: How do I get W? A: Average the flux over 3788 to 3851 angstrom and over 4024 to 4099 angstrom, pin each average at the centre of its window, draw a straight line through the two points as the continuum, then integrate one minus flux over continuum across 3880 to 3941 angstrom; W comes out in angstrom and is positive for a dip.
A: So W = 8.7 angstrom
